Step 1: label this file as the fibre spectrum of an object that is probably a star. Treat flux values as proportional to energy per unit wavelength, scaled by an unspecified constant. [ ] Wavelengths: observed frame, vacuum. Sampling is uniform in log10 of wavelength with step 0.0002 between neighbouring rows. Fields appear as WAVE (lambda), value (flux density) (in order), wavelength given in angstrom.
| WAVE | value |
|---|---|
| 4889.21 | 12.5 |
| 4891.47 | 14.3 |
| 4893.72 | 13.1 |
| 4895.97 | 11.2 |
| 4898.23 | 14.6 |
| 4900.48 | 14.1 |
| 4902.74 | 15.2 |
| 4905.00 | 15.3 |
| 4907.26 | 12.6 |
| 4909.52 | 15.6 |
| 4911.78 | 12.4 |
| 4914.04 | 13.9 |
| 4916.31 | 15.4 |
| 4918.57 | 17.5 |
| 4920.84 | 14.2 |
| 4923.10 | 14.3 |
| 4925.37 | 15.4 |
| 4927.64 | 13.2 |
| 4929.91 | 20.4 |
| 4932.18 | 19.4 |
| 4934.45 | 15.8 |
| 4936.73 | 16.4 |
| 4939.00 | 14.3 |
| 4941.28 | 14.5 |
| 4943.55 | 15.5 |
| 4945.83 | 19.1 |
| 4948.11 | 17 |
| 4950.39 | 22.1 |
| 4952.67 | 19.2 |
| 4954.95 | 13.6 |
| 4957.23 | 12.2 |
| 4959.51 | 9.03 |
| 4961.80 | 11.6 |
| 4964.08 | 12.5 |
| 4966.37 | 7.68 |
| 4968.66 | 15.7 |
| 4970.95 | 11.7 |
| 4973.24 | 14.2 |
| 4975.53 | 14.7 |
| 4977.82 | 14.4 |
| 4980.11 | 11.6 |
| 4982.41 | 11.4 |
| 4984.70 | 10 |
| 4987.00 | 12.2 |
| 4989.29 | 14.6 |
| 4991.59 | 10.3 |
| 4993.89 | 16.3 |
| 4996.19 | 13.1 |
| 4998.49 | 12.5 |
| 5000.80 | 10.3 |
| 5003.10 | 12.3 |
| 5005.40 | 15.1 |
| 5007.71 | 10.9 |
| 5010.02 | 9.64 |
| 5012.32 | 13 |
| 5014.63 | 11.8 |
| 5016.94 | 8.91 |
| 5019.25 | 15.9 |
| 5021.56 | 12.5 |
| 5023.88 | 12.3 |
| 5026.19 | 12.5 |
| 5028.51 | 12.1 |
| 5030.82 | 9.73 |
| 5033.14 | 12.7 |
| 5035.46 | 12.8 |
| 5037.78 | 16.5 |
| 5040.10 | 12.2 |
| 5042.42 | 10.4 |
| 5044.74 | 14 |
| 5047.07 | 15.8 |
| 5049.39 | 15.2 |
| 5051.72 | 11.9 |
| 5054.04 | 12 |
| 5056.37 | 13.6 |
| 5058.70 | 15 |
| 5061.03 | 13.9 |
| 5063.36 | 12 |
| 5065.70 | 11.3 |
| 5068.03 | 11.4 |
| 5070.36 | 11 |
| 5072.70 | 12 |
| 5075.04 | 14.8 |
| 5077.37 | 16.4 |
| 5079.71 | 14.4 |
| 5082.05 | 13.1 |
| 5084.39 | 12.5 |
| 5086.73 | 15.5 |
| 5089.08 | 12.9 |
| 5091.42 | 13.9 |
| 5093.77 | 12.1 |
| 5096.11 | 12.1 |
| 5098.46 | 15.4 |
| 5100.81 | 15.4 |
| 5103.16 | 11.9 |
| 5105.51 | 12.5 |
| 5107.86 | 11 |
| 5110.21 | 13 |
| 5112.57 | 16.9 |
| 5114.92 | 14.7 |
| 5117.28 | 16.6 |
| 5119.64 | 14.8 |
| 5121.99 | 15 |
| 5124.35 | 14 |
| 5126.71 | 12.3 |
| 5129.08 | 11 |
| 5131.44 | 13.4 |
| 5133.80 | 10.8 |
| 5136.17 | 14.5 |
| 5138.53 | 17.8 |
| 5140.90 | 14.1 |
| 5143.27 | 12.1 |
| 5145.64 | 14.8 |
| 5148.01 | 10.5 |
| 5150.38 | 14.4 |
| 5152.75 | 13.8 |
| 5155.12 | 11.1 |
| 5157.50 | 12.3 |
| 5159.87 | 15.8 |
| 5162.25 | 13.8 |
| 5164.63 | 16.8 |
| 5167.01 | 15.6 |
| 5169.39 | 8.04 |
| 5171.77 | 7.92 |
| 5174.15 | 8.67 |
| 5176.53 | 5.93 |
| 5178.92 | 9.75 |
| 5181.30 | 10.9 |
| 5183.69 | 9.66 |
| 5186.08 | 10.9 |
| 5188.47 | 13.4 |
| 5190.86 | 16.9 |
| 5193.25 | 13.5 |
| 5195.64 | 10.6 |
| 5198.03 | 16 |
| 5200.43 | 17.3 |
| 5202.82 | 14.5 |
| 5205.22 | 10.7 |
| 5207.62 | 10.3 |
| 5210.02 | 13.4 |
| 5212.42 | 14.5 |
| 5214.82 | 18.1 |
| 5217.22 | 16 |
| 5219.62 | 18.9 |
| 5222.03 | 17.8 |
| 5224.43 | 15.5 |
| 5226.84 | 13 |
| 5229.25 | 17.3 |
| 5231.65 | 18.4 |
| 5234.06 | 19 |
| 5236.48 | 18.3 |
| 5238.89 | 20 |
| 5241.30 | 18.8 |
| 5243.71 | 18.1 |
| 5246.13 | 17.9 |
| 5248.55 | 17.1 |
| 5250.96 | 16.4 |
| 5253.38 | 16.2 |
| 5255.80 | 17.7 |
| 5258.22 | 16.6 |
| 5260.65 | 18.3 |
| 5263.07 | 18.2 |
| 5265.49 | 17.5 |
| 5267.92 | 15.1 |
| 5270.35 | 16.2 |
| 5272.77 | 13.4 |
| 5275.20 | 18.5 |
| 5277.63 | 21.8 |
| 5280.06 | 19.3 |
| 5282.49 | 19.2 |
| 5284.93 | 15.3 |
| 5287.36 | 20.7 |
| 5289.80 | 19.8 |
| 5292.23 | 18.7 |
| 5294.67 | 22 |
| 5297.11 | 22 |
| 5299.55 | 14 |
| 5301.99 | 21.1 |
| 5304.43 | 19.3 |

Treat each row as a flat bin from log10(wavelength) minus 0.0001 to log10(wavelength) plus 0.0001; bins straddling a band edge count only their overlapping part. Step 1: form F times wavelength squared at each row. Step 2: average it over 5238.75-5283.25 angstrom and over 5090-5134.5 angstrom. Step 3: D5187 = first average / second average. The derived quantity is 1.4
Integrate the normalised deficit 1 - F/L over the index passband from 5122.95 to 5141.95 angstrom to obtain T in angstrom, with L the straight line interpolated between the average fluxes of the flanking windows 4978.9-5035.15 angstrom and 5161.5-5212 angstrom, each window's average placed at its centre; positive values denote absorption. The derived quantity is -2.1 angstrom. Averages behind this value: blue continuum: 12.2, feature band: 13.5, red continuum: 12.1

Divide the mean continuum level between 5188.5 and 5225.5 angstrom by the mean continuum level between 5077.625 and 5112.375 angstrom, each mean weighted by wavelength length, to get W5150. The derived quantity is 1.11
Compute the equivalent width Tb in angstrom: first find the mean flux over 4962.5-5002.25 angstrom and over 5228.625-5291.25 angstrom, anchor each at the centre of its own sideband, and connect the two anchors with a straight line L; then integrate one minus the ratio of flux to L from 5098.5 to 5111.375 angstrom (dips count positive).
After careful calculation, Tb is 1.6 angstrom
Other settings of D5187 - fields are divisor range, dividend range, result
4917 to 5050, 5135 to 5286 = 1.20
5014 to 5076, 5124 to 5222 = 1.08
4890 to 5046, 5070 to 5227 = 1.06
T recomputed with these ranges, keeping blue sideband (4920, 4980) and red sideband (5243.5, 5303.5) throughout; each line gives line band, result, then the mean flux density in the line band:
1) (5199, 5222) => 3.2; 15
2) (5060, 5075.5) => 3.7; 12.2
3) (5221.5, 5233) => 0.8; 16.4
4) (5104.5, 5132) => 4.6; 13.8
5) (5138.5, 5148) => 1.7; 13.8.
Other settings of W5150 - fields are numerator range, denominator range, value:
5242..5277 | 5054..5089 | 1.28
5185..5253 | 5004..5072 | 1.25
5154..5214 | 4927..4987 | 0.85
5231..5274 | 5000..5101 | 1.34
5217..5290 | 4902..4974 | 1.18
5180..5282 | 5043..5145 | 1.18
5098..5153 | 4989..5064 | 1.08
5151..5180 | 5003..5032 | 0.97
